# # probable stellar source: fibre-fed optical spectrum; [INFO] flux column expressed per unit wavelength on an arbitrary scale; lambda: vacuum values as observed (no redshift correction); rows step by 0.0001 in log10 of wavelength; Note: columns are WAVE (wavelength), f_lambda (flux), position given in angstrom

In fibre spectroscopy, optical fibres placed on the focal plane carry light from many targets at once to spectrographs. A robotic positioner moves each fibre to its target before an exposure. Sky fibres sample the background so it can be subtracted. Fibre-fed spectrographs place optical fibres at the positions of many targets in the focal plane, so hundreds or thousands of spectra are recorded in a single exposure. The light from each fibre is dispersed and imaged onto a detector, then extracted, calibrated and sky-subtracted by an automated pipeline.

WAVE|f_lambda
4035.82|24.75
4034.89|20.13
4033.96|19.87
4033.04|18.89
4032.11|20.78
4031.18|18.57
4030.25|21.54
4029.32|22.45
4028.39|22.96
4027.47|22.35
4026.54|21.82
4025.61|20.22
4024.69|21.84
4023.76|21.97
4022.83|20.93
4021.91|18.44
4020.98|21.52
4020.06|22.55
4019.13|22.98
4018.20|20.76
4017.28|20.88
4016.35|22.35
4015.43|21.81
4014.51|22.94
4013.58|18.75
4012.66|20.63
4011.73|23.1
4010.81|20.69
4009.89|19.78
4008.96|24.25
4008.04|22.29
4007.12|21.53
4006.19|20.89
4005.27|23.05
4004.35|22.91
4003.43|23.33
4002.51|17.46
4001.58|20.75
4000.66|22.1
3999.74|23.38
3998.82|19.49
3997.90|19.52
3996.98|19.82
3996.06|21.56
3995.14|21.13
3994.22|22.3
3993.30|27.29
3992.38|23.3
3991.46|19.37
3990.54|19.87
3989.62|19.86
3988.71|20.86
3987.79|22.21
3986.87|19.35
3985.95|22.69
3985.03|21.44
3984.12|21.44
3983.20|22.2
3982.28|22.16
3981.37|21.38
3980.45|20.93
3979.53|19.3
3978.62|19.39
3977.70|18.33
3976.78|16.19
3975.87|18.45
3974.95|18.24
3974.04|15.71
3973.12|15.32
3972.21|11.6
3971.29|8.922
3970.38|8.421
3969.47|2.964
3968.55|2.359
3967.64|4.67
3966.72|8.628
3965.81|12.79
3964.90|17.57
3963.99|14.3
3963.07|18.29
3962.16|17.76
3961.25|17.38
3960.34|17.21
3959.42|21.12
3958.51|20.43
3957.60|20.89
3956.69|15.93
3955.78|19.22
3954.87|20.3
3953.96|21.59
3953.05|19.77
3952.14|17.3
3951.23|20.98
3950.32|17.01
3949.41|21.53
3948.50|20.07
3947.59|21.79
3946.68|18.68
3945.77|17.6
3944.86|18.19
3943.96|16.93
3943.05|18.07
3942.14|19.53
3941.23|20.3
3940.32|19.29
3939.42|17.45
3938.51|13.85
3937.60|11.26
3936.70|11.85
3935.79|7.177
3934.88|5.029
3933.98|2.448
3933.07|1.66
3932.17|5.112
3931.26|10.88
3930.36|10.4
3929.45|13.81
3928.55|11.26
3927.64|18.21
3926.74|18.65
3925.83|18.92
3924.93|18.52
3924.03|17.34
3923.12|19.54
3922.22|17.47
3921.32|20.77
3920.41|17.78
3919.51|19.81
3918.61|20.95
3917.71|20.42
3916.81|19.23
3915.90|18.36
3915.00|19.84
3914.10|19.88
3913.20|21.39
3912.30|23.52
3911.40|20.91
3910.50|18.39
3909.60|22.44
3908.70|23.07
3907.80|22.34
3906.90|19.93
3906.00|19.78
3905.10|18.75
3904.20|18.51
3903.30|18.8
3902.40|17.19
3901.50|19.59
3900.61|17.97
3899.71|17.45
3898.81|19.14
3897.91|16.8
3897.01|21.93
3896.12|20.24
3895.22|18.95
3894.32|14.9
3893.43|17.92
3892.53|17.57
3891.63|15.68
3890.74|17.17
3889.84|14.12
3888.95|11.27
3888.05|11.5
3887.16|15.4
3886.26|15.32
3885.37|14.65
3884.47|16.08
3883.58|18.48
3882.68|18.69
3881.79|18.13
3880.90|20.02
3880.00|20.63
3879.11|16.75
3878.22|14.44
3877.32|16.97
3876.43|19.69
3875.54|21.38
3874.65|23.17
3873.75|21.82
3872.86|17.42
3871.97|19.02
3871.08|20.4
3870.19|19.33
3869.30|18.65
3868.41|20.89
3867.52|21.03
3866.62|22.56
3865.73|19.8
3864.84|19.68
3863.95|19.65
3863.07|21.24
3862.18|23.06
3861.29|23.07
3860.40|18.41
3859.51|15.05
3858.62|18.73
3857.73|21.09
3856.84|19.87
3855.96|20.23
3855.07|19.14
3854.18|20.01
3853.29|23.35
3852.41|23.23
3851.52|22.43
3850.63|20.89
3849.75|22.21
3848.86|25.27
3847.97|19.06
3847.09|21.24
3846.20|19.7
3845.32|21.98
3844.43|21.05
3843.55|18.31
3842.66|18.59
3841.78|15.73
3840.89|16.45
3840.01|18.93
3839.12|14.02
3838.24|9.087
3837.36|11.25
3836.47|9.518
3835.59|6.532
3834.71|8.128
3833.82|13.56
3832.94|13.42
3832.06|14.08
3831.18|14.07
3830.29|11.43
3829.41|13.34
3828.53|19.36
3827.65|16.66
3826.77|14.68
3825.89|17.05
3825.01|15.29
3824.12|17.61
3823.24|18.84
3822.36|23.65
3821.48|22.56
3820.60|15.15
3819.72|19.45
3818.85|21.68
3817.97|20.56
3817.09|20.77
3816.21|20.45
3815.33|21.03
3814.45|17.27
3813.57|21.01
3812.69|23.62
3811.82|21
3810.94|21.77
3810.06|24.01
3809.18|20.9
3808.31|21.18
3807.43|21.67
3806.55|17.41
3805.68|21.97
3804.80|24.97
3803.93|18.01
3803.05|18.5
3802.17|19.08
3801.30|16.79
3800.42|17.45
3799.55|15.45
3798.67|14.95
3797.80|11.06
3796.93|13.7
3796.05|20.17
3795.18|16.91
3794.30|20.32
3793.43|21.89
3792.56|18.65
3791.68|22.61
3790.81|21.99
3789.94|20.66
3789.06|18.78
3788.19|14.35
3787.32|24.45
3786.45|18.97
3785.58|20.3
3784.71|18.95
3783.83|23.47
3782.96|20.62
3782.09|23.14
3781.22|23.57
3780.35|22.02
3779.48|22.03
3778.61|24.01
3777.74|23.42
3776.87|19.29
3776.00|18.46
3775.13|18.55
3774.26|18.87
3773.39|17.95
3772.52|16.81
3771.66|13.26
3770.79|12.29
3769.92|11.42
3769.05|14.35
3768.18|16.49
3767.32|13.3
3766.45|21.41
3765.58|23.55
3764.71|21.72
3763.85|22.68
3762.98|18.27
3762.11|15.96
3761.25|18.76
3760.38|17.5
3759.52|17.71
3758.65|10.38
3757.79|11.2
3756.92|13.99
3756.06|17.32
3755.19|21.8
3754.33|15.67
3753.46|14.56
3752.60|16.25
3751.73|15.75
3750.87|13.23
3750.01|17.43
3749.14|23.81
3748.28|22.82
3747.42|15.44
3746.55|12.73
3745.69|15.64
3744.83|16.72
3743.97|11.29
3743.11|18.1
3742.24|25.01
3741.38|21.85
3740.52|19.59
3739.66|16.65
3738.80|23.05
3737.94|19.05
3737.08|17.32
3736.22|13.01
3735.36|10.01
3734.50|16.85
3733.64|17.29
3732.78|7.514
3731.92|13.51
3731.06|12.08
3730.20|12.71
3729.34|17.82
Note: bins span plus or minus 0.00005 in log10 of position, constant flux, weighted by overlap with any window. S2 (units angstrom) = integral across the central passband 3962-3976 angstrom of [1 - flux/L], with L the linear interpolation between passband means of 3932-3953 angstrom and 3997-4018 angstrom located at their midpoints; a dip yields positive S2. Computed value 4.5 angstrom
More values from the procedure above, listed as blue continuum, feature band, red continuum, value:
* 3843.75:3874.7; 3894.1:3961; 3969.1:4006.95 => 8.0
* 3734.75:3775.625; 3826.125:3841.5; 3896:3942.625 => 3.4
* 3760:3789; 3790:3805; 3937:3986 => 0.4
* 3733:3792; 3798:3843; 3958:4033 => 2.5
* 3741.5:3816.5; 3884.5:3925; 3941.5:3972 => -3.6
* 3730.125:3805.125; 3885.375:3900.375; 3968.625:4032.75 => 2.0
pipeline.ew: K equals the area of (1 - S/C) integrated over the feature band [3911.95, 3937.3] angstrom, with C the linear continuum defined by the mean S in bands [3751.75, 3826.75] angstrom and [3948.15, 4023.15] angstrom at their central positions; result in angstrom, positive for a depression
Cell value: 4.99 angstrom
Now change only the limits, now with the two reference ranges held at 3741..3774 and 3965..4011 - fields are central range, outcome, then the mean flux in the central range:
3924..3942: 5.48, 12.7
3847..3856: -2.03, 21.6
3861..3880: -2.37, 20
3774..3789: -3.23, 20.8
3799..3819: -3.35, 20.2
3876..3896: 1.42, 16.6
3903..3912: -1.16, 20.4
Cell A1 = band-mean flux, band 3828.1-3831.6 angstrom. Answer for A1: 14.5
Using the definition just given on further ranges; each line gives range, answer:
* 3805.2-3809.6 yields 20.7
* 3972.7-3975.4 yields 16.4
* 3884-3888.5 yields 14.6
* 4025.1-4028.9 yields 21.9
